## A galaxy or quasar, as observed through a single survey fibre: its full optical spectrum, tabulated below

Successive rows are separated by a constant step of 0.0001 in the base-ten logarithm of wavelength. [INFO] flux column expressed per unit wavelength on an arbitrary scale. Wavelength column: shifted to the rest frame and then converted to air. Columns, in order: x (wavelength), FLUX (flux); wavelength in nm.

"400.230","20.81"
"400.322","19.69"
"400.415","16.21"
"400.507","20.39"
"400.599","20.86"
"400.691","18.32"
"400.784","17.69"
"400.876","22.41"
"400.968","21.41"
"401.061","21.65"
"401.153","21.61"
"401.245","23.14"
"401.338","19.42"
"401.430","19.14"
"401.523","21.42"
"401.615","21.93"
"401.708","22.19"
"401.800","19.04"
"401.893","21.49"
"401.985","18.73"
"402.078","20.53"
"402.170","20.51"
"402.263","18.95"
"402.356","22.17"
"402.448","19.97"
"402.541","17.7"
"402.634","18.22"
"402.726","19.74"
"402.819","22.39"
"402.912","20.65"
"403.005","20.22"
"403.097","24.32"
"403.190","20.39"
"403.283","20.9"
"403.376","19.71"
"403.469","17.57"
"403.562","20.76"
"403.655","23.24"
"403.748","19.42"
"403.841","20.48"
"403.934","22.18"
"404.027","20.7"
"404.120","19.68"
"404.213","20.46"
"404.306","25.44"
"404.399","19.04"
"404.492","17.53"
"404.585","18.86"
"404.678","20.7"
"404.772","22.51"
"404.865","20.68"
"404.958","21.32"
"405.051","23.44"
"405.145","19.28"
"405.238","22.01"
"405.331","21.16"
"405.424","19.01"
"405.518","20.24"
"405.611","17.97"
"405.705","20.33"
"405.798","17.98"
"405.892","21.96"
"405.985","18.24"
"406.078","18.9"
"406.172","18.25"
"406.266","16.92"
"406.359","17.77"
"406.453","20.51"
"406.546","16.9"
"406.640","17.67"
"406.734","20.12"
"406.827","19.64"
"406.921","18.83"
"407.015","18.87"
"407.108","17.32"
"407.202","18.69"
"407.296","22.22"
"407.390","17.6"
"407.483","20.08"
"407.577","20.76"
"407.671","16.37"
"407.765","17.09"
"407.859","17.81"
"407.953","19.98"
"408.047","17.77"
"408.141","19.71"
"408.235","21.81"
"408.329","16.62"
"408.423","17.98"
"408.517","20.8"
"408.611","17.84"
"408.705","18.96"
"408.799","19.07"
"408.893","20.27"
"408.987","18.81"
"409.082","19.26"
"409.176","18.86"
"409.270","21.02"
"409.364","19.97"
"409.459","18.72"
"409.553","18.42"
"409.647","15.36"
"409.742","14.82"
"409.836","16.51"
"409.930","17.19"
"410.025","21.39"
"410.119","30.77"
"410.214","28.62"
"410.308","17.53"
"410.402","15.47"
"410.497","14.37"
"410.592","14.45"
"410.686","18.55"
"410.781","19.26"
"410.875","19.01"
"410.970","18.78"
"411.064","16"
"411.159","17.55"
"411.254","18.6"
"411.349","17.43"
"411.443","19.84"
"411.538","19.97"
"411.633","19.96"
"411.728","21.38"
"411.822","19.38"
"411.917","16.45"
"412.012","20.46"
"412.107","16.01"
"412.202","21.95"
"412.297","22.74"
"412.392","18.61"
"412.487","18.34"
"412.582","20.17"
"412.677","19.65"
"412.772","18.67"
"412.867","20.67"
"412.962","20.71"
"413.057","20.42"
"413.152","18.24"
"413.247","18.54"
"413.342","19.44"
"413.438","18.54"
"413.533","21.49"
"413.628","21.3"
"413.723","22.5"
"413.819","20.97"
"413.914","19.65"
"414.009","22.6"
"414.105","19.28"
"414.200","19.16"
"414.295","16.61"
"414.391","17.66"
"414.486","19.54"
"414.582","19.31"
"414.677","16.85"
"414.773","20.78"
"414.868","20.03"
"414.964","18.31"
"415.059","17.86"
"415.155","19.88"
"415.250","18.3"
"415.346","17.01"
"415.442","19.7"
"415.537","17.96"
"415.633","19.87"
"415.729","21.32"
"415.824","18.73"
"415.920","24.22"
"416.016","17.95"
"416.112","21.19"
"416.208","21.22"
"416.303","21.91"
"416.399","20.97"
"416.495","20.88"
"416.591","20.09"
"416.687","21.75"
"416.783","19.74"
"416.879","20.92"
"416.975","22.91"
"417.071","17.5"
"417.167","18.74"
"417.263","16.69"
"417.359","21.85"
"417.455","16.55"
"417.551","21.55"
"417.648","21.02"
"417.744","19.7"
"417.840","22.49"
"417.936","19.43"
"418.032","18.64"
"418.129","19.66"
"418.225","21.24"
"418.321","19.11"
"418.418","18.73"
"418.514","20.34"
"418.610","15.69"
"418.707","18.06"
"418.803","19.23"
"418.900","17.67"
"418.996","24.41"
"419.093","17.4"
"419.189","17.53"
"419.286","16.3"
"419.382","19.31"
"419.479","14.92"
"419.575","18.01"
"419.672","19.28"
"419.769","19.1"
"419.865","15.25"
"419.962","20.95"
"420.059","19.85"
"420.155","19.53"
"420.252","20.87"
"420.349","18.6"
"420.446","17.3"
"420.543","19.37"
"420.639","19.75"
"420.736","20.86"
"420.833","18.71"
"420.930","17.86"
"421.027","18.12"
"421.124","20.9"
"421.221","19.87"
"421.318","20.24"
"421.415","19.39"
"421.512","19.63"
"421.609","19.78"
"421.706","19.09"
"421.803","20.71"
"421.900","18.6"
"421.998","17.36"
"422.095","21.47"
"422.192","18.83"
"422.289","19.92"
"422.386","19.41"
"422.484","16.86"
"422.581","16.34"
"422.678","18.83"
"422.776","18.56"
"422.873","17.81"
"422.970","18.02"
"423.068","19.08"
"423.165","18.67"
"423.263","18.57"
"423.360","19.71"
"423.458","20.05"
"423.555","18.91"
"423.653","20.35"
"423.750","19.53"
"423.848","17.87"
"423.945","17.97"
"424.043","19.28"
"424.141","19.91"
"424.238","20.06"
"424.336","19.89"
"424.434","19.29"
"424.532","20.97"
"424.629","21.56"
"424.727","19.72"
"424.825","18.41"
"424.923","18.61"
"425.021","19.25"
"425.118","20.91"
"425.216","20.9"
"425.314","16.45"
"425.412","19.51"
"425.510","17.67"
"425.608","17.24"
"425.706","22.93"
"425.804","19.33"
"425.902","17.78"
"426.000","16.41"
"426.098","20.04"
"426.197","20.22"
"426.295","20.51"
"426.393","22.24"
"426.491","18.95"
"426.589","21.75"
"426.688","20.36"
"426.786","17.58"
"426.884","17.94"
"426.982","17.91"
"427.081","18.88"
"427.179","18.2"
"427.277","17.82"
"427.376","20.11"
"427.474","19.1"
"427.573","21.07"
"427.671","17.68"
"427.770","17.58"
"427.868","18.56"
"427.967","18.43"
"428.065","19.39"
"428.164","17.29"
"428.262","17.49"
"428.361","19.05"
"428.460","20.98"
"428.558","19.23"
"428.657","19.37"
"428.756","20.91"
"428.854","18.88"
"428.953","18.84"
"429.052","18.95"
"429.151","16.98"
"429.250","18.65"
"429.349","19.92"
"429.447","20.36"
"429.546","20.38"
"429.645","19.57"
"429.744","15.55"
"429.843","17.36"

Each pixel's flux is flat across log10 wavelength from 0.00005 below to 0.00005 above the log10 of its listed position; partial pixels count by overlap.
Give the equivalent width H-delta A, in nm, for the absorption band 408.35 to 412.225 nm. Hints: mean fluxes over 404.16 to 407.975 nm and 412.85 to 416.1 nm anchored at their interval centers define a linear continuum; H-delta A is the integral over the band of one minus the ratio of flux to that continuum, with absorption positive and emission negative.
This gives 0.13 nm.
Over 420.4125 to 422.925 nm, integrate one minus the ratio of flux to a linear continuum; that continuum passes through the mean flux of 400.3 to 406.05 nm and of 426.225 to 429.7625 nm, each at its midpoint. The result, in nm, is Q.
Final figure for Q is 0.05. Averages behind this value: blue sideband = 20.4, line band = 19.1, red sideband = 19.1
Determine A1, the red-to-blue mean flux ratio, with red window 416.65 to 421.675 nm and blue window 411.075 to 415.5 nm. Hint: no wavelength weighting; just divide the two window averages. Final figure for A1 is 0.99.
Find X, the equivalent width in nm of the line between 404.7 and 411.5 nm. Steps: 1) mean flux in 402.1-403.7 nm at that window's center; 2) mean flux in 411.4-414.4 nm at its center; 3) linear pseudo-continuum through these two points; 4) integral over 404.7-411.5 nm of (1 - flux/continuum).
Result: 0.33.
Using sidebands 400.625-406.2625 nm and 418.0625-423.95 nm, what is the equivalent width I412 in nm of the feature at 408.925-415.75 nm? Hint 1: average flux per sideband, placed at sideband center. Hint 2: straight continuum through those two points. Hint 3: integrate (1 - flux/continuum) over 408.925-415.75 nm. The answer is 0.15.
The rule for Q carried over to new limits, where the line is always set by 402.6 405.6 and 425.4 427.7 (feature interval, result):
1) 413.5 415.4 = 0.054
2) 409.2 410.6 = 0.083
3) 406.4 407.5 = 0.080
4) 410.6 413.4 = 0.144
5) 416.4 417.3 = -0.007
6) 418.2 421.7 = 0.123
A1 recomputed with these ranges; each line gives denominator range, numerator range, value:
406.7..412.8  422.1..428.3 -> 1.00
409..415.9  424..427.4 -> 1.01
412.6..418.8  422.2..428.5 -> 0.97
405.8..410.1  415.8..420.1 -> 1.04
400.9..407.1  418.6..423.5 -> 0.93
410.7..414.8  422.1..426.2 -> 0.98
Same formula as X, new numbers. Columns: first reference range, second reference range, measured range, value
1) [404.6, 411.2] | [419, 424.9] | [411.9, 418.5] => -0.234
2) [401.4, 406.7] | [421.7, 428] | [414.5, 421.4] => 0.025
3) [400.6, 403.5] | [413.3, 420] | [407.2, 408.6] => 0.075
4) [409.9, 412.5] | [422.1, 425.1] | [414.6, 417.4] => -0.085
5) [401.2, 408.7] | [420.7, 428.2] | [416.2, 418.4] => -0.084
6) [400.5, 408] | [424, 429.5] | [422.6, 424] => 0.040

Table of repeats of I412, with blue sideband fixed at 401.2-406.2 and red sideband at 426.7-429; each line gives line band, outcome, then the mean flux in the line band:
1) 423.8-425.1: -0.029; 19.5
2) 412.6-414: -0.024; 20.1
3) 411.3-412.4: 0.018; 19.5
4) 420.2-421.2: 0.002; 19.2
